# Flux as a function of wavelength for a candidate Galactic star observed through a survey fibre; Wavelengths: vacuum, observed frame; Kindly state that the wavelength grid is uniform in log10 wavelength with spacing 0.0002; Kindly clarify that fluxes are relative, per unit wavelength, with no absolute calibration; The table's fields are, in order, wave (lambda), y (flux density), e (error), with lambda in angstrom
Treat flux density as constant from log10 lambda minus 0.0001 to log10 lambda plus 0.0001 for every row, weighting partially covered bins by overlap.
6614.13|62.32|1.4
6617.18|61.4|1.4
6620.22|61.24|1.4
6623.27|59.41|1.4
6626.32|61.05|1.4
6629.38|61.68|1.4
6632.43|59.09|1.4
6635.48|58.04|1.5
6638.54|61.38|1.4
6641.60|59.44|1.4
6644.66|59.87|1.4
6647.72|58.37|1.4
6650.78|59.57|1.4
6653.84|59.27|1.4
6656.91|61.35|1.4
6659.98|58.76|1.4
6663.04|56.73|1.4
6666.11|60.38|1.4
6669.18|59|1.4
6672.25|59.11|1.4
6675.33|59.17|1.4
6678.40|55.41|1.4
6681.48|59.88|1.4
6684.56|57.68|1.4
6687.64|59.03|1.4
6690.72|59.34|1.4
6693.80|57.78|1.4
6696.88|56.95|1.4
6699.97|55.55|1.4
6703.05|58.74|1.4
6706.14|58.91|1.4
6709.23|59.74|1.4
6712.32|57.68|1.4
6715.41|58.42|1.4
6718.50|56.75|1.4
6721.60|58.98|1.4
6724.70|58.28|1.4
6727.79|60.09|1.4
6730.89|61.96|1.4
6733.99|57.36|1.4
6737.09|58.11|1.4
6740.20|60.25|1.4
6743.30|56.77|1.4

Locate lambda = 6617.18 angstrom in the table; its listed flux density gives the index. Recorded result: 61.4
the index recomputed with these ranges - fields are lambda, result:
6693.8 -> 57.78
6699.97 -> 55.55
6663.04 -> 56.73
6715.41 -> 58.42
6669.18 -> 59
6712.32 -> 57.68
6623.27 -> 59.41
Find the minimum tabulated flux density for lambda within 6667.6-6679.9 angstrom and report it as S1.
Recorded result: 55.41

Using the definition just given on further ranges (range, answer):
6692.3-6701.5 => 55.55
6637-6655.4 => 58.37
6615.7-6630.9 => 59.41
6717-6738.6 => 56.75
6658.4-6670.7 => 56.73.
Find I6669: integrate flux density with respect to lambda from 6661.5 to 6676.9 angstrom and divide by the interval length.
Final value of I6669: 58.9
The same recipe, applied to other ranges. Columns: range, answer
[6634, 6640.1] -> 59.7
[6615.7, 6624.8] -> 60.7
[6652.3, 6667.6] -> 59.3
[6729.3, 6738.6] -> 59.2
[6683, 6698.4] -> 58.2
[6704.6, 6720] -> 58.3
